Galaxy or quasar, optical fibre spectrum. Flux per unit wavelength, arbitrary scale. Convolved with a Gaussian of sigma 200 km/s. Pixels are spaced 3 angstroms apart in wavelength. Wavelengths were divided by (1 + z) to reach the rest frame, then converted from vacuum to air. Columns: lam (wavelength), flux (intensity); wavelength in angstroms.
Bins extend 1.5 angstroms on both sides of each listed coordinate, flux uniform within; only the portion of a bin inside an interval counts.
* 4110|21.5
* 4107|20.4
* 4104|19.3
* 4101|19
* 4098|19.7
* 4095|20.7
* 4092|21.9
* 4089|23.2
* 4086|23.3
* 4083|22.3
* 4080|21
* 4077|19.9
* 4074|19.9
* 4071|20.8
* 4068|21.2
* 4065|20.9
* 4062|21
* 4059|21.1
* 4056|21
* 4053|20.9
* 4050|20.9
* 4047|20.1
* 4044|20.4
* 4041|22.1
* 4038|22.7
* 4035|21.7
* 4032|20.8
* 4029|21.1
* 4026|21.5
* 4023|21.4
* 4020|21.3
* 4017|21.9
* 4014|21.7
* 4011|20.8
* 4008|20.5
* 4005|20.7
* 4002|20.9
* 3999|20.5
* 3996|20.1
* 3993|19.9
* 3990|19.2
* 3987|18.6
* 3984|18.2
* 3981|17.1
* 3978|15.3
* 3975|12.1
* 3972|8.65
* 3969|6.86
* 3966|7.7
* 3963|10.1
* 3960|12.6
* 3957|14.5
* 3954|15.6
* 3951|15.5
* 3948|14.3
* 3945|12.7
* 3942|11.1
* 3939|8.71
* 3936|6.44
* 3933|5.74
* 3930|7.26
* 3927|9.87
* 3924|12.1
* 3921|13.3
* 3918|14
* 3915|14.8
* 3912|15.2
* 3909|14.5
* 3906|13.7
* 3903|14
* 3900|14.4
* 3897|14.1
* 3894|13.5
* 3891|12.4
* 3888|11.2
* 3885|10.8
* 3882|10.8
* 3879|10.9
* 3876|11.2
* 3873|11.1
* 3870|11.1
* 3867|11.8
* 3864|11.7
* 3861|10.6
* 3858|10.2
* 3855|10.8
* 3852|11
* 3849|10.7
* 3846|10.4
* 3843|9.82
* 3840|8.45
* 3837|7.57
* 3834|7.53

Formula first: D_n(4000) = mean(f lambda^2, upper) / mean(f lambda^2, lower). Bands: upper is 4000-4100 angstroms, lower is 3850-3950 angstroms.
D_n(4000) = 1.95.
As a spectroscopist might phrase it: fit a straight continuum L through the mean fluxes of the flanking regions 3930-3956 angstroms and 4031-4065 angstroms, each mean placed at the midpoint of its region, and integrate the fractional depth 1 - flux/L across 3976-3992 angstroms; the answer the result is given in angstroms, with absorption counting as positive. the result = -2.7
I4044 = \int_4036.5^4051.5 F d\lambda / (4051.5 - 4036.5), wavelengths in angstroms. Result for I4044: 21.2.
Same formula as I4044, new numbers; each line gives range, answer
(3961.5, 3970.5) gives 8.22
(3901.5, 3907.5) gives 13.8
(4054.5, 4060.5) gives 21.1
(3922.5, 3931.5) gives 9.74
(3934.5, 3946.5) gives 9.74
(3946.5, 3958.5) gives 15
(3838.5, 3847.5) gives 9.56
